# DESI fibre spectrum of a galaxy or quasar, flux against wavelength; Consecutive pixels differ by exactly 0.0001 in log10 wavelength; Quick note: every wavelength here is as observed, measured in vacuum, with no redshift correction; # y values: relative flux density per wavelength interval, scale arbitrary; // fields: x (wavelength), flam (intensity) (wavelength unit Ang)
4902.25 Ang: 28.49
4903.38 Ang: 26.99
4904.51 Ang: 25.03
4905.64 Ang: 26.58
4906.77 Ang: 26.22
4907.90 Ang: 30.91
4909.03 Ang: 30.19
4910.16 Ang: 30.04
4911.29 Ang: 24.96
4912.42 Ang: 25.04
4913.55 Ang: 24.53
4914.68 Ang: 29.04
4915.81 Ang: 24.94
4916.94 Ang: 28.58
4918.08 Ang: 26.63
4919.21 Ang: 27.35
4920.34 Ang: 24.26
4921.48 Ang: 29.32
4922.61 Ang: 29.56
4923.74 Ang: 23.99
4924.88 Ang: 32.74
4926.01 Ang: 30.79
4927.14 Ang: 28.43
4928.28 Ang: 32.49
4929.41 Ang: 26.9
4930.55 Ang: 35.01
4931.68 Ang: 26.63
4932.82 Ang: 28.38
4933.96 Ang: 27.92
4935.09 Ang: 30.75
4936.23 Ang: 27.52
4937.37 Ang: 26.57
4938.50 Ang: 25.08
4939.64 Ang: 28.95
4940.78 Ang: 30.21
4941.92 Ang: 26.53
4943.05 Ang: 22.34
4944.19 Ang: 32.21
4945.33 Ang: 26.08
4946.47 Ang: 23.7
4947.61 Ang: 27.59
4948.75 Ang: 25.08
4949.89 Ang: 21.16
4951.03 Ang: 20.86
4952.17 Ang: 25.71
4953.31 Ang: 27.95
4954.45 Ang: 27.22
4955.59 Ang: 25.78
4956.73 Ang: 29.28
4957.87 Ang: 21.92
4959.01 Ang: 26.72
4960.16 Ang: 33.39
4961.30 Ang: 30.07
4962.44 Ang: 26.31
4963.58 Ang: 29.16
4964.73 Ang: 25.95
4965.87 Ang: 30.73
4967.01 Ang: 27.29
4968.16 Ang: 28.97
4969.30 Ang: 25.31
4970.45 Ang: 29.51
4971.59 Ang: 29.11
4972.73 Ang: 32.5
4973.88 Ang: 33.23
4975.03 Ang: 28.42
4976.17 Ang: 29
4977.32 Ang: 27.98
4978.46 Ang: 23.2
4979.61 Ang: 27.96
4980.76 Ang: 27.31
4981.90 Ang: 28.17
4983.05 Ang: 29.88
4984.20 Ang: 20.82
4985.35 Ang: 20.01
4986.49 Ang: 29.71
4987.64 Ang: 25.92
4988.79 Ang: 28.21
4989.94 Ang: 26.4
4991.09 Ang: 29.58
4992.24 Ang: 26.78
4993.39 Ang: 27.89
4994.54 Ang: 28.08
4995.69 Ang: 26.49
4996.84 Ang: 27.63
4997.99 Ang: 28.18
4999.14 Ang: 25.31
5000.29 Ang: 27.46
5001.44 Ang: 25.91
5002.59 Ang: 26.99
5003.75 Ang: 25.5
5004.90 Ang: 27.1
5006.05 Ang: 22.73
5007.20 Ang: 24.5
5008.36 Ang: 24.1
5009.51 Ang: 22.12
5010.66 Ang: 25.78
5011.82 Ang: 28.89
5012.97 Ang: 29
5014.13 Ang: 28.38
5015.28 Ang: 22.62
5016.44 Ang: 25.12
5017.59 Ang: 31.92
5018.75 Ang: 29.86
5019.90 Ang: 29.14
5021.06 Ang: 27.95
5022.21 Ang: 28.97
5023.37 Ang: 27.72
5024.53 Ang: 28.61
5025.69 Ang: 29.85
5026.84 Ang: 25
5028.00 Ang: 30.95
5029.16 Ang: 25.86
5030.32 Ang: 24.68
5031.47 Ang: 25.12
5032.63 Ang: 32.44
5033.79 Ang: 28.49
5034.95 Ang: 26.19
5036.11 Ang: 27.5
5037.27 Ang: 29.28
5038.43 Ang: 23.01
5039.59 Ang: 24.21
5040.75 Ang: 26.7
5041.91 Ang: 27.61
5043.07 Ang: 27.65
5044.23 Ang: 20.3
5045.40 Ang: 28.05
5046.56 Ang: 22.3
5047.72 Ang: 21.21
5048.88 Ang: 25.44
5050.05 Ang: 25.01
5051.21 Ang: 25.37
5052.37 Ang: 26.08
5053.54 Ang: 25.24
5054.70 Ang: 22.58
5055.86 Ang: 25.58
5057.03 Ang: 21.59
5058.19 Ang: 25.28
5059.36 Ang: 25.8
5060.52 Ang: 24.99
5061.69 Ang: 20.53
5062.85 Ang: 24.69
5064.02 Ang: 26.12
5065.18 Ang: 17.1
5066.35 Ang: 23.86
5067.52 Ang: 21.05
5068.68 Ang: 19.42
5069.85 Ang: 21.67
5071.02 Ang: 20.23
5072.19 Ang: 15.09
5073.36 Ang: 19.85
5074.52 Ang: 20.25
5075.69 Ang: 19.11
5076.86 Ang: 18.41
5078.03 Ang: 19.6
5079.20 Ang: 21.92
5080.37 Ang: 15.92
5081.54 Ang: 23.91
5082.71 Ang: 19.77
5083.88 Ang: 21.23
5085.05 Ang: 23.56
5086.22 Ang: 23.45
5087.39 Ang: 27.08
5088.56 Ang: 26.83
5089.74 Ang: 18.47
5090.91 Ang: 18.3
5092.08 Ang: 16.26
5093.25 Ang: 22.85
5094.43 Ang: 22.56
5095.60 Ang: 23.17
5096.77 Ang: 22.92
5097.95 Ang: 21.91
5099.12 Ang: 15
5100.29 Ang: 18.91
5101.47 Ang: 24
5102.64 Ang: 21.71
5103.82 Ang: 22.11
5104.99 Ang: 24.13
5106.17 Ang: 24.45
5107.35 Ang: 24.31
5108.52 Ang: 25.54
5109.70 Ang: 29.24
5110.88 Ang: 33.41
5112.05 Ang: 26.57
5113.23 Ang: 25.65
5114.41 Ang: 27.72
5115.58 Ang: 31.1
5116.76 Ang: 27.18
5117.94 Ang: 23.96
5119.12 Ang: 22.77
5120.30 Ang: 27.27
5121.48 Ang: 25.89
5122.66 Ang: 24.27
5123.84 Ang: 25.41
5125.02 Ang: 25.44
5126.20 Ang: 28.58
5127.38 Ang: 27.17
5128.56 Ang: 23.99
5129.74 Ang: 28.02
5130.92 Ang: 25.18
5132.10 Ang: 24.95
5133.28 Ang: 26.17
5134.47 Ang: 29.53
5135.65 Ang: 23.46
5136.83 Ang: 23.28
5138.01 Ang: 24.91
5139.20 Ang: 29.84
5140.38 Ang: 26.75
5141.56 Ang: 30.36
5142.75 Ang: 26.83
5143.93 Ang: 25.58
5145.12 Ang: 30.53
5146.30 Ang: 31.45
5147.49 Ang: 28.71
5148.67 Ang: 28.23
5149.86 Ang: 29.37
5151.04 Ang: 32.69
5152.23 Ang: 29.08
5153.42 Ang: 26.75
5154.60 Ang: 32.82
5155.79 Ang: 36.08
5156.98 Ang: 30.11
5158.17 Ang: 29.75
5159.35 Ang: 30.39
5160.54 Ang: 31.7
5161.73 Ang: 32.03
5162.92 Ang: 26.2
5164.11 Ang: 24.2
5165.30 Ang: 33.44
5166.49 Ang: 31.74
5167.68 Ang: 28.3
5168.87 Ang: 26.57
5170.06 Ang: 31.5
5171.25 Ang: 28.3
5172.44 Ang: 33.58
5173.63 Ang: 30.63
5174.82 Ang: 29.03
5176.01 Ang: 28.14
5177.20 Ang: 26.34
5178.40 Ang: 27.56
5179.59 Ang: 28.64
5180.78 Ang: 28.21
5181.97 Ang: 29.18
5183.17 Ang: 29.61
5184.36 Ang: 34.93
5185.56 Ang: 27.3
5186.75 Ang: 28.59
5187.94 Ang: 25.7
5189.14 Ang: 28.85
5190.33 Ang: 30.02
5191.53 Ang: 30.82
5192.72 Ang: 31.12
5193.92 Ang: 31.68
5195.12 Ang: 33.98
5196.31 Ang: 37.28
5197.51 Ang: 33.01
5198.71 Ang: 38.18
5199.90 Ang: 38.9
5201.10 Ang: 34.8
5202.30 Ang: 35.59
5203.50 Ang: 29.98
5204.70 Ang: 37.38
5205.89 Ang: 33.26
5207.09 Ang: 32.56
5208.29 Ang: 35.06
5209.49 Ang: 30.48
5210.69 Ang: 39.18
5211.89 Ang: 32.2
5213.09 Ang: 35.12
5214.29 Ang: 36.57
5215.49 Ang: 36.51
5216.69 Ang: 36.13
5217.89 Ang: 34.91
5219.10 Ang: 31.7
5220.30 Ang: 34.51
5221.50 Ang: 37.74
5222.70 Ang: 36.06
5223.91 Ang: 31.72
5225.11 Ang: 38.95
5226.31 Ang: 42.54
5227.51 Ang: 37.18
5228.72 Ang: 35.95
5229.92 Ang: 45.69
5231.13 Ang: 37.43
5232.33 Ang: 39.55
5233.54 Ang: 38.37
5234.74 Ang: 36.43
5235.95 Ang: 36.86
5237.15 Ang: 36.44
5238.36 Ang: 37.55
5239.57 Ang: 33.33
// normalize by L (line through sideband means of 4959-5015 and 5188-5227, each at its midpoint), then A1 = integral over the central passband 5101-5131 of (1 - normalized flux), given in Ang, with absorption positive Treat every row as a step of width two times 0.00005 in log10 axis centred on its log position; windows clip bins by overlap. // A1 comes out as 5.3 Ang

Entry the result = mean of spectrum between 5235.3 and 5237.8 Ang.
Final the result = 36.6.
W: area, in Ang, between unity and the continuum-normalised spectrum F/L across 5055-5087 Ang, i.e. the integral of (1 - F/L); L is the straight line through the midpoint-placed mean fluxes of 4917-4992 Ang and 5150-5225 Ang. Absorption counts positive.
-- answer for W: 8.8 Ang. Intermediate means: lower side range 27.6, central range 21.5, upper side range 31.9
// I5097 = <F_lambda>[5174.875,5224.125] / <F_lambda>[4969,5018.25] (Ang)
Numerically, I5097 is 1.21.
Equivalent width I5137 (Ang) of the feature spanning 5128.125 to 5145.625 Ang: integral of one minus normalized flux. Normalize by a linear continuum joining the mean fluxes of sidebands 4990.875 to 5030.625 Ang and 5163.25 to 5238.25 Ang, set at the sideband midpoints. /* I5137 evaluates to 2.56 Ang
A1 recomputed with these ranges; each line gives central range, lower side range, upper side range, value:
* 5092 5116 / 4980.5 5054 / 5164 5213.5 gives 4.1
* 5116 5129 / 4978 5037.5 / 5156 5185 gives 1.4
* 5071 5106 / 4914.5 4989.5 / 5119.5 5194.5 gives 9.0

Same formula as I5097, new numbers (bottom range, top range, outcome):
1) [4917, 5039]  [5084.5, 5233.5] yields 1.07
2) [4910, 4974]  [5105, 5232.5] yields 1.11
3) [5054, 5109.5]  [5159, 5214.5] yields 1.44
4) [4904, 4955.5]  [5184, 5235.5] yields 1.27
